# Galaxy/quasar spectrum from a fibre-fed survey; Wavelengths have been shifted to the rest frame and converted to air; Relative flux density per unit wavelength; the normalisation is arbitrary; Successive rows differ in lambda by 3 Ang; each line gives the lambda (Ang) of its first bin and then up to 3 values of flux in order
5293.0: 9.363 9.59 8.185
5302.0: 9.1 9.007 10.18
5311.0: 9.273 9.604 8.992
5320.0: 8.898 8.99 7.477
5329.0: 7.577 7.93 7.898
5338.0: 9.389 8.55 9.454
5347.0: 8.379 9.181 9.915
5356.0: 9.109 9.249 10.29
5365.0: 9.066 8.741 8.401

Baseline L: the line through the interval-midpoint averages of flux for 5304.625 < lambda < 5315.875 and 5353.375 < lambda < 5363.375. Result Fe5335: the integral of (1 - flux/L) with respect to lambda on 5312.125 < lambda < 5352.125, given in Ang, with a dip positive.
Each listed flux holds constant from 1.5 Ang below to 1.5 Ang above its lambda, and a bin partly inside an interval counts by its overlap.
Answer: 3.8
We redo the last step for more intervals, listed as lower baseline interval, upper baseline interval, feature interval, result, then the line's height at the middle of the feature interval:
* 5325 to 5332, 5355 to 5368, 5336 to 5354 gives -1.3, 8.49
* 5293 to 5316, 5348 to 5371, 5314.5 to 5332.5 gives 1.7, 9.28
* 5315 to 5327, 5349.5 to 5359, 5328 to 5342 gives 1.1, 8.98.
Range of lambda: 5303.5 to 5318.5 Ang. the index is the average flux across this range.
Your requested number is 9.41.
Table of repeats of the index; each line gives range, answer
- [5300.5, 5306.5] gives 9.05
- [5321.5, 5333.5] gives 7.99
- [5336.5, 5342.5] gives 8.97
